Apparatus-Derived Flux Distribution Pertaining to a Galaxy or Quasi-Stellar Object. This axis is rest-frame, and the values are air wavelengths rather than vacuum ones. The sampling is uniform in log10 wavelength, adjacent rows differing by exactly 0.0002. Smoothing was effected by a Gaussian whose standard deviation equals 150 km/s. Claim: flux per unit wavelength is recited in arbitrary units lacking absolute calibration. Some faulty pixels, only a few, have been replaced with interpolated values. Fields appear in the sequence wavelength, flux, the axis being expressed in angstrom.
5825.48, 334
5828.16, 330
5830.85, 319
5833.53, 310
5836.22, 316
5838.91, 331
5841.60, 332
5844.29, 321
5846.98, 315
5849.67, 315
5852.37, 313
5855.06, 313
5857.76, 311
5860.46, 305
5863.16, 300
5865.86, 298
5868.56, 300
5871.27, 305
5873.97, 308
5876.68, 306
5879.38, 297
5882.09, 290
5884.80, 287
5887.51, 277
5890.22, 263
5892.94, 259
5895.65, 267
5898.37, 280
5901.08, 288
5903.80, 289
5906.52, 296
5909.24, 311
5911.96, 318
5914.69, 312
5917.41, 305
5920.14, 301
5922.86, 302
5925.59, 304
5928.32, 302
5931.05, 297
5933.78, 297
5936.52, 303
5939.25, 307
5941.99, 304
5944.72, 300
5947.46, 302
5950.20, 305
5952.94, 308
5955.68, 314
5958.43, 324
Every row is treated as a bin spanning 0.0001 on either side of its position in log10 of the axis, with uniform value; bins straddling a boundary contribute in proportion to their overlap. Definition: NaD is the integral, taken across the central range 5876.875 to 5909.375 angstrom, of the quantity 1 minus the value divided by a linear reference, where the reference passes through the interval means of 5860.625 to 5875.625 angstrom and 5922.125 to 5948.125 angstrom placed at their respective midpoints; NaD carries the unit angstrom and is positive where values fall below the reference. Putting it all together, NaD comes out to 2.0 angstrom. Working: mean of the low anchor 302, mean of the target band 283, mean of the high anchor 302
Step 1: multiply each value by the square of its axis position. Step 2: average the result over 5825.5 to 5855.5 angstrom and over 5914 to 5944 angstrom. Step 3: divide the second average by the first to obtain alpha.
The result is 1.0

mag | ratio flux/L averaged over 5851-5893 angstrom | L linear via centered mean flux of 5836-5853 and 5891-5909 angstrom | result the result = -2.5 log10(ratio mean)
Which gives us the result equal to 0.017 mag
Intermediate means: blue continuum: 321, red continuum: 281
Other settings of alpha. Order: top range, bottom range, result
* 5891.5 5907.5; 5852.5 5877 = 0.93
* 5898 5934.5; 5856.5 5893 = 1.04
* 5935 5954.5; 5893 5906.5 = 1.10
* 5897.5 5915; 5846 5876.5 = 0.99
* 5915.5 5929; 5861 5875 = 1.02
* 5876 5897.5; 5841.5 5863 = 0.90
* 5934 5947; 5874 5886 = 1.04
